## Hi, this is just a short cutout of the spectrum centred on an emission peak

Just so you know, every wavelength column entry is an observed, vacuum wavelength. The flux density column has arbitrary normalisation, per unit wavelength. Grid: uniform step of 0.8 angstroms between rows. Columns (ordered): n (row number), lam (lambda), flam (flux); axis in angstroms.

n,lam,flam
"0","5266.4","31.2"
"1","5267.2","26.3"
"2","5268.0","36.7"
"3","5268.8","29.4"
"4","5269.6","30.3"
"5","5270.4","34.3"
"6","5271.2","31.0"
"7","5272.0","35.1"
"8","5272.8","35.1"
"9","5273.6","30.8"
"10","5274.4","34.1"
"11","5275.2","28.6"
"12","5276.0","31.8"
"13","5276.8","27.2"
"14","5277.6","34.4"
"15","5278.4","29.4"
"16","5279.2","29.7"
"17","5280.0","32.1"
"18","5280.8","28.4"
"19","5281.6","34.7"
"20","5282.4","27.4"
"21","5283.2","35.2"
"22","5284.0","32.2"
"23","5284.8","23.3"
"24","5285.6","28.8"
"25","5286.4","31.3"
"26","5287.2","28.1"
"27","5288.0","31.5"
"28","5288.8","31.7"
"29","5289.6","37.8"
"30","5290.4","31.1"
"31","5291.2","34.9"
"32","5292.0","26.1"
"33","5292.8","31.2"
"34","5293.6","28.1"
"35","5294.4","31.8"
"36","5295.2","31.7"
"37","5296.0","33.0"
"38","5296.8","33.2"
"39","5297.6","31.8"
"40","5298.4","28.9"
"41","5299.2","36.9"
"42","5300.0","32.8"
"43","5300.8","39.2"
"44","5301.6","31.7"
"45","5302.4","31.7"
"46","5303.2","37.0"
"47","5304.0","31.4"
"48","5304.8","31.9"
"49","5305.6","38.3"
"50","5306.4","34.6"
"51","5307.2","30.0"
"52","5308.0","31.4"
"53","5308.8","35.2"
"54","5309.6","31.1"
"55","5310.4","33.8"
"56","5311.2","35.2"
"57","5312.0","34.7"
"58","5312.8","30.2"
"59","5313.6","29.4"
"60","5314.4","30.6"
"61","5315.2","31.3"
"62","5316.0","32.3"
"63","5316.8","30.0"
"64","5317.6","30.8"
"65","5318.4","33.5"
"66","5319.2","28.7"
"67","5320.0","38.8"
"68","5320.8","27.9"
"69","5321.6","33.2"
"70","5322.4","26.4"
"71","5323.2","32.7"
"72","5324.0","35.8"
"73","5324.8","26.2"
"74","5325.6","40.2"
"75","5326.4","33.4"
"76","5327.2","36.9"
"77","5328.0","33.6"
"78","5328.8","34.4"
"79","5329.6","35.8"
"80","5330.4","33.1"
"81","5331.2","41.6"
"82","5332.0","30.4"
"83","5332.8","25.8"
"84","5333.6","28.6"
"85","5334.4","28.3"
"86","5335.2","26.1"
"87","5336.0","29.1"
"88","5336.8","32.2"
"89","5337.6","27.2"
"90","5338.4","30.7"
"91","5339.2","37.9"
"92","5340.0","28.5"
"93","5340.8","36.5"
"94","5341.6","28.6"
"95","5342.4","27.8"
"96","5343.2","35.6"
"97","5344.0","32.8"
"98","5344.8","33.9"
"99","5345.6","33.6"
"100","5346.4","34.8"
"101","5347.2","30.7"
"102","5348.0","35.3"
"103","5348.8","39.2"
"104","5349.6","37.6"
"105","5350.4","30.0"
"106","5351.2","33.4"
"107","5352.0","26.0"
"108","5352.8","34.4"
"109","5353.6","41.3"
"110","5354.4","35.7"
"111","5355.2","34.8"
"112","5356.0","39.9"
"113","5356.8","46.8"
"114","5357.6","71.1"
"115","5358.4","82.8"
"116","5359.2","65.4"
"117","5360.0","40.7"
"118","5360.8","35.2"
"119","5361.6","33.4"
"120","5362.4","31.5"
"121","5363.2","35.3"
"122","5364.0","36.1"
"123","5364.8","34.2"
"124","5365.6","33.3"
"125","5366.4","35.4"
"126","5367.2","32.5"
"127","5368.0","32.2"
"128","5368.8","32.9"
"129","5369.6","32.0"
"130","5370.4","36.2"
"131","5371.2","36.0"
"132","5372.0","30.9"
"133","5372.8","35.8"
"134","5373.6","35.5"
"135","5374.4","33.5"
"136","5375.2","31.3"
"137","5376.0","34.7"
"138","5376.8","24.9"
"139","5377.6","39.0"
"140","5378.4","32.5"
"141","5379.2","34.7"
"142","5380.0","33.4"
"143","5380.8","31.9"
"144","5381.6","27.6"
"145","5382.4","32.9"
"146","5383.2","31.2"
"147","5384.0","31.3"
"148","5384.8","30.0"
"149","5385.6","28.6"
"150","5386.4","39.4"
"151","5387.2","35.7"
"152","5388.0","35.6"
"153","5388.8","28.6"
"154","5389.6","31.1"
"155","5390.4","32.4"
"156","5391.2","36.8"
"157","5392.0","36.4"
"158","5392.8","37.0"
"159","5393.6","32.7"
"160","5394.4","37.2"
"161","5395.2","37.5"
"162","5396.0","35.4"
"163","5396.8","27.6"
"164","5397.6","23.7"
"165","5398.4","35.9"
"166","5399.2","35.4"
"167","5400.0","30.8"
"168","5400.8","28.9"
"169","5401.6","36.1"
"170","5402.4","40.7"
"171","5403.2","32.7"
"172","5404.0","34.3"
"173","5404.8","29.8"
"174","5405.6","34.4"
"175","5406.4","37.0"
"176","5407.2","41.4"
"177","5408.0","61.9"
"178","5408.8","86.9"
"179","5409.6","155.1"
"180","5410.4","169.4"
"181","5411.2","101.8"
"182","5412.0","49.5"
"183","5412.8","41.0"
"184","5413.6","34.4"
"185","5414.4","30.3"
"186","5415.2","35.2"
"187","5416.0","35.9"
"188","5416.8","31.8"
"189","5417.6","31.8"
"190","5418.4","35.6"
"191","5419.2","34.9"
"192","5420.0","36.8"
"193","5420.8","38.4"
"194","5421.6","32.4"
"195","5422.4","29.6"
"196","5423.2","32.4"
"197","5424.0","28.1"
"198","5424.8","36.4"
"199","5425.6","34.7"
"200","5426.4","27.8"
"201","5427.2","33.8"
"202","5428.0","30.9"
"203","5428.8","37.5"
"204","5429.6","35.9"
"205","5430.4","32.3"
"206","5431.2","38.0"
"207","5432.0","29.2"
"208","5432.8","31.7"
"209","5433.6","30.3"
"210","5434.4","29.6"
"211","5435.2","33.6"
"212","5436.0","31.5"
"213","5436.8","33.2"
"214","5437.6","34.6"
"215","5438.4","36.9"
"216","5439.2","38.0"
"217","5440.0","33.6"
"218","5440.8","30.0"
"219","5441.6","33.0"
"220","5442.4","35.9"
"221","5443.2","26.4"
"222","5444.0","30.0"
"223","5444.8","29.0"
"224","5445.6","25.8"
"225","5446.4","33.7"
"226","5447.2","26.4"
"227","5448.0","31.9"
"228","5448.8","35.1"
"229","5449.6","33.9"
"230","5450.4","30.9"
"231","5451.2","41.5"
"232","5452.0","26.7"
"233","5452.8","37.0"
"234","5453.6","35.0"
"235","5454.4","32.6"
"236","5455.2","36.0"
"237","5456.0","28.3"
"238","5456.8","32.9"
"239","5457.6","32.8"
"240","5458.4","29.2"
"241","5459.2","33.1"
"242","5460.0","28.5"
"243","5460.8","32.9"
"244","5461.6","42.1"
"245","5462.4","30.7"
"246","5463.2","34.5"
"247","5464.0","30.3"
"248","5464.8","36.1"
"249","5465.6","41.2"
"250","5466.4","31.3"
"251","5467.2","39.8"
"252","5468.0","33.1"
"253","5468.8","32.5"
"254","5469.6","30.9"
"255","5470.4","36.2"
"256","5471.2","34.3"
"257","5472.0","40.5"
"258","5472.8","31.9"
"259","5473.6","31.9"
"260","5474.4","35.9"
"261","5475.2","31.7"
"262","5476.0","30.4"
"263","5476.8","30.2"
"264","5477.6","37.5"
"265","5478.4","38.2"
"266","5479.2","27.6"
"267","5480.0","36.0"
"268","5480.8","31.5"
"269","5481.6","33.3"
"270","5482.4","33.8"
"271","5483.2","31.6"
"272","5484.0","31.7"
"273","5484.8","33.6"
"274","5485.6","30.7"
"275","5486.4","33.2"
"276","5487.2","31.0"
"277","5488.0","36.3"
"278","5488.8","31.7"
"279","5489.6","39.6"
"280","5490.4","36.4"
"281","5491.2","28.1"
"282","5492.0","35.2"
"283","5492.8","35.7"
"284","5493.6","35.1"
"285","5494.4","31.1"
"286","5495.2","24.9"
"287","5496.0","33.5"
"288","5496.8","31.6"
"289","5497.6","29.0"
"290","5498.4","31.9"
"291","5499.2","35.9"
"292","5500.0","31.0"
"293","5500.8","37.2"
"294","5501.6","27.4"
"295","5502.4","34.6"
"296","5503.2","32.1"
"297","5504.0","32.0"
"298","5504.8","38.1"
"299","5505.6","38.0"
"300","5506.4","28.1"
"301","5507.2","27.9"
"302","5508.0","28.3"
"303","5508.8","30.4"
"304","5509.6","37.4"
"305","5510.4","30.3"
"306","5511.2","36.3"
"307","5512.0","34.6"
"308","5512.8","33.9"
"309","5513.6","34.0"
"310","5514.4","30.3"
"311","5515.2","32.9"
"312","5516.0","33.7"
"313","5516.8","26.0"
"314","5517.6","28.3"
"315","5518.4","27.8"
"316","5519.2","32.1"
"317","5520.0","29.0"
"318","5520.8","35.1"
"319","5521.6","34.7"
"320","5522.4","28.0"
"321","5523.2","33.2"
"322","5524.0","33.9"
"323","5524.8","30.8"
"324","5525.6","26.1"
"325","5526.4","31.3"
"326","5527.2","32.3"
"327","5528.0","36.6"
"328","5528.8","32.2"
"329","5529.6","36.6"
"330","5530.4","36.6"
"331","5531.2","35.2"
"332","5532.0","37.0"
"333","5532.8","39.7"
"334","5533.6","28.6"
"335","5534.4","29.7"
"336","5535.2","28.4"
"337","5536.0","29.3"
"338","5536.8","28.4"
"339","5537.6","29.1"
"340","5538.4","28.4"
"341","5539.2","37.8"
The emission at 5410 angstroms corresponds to [O III]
